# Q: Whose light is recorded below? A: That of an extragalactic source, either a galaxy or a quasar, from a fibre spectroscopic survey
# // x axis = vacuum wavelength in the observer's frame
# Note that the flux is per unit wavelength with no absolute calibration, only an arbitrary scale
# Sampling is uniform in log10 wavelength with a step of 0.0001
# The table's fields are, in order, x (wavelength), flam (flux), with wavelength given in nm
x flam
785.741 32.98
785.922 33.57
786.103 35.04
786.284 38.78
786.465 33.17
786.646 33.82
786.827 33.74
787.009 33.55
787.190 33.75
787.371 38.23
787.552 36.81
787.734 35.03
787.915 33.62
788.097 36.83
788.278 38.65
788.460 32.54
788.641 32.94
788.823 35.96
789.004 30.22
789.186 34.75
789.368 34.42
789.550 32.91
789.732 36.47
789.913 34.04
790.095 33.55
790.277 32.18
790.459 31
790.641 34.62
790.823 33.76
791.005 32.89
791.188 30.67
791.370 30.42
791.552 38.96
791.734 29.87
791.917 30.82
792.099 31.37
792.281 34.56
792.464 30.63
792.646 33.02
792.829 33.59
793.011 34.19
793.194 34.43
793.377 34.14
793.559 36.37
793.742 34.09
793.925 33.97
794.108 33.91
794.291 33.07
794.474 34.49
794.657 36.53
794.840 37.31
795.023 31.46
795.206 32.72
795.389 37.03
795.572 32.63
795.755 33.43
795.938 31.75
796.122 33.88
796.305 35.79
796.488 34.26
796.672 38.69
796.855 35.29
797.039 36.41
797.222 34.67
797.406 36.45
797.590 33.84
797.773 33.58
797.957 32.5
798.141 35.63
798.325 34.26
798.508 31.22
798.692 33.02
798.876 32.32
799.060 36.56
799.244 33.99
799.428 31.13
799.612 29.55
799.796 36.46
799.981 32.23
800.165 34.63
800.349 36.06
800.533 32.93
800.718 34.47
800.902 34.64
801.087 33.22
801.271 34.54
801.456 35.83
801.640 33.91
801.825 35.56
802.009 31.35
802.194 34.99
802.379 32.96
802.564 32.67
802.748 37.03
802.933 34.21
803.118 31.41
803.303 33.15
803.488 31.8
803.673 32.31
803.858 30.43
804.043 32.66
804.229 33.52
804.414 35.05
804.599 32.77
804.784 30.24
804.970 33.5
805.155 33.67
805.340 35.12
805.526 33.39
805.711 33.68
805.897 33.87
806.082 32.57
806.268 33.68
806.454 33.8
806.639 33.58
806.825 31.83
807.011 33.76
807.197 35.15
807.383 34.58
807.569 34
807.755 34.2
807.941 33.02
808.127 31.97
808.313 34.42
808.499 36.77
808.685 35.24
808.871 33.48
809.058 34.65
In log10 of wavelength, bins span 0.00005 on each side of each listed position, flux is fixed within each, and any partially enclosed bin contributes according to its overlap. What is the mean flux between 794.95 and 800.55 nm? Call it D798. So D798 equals 34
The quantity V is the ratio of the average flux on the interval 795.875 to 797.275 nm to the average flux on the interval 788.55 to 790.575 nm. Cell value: 1.05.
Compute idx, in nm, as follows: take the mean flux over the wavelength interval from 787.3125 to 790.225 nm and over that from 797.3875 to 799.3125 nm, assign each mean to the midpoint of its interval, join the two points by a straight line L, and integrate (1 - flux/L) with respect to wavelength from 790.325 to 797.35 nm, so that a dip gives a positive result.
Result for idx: 0.08 nm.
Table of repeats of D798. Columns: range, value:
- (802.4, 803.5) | 33.5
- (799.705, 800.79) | 34.4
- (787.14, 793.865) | 33.8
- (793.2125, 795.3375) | 34.4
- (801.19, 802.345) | 34.3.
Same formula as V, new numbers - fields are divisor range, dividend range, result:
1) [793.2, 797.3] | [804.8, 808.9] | 0.98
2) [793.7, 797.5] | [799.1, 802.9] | 0.98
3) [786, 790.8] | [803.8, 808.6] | 0.97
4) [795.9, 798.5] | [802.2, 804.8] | 0.95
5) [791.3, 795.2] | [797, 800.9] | 1.01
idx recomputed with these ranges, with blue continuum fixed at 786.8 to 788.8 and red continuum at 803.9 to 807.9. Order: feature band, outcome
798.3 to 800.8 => 0.04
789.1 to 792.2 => 0.16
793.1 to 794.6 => 0.01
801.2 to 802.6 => -0.01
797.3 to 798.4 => -0.01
